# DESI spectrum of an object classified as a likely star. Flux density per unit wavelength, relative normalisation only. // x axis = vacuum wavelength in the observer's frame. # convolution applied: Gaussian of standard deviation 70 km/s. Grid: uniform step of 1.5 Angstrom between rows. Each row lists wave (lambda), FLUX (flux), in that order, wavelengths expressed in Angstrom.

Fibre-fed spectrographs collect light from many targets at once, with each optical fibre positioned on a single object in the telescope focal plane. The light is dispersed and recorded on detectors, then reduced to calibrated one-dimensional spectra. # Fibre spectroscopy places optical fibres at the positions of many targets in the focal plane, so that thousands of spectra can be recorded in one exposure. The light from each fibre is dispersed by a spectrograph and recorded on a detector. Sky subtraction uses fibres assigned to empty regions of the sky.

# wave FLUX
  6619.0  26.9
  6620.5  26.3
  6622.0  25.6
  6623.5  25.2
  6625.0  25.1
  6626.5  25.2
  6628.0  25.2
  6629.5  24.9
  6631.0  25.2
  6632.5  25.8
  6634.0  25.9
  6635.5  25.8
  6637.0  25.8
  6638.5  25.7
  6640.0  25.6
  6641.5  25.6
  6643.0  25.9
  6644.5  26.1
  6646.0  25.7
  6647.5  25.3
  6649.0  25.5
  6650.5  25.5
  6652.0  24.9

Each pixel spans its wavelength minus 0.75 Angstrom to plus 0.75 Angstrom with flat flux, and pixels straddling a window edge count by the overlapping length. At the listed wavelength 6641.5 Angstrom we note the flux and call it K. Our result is 25.6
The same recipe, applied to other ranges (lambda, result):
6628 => 25.2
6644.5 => 26.1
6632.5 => 25.8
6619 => 26.9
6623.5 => 25.2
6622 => 25.6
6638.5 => 25.7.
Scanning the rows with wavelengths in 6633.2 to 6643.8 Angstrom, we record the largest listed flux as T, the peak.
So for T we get 25.9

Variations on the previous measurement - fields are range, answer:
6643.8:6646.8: 26.1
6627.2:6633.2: 25.8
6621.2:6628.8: 25.6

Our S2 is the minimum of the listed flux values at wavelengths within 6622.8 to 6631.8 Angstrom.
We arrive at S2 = 24.9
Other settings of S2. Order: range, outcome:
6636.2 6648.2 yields 25.3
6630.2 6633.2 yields 25.2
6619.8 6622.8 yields 25.6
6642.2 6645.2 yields 25.9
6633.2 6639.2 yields 25.7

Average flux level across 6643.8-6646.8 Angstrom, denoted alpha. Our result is 25.9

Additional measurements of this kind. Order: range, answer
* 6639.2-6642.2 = 25.6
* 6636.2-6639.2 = 25.8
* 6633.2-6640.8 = 25.8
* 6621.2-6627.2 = 25.3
